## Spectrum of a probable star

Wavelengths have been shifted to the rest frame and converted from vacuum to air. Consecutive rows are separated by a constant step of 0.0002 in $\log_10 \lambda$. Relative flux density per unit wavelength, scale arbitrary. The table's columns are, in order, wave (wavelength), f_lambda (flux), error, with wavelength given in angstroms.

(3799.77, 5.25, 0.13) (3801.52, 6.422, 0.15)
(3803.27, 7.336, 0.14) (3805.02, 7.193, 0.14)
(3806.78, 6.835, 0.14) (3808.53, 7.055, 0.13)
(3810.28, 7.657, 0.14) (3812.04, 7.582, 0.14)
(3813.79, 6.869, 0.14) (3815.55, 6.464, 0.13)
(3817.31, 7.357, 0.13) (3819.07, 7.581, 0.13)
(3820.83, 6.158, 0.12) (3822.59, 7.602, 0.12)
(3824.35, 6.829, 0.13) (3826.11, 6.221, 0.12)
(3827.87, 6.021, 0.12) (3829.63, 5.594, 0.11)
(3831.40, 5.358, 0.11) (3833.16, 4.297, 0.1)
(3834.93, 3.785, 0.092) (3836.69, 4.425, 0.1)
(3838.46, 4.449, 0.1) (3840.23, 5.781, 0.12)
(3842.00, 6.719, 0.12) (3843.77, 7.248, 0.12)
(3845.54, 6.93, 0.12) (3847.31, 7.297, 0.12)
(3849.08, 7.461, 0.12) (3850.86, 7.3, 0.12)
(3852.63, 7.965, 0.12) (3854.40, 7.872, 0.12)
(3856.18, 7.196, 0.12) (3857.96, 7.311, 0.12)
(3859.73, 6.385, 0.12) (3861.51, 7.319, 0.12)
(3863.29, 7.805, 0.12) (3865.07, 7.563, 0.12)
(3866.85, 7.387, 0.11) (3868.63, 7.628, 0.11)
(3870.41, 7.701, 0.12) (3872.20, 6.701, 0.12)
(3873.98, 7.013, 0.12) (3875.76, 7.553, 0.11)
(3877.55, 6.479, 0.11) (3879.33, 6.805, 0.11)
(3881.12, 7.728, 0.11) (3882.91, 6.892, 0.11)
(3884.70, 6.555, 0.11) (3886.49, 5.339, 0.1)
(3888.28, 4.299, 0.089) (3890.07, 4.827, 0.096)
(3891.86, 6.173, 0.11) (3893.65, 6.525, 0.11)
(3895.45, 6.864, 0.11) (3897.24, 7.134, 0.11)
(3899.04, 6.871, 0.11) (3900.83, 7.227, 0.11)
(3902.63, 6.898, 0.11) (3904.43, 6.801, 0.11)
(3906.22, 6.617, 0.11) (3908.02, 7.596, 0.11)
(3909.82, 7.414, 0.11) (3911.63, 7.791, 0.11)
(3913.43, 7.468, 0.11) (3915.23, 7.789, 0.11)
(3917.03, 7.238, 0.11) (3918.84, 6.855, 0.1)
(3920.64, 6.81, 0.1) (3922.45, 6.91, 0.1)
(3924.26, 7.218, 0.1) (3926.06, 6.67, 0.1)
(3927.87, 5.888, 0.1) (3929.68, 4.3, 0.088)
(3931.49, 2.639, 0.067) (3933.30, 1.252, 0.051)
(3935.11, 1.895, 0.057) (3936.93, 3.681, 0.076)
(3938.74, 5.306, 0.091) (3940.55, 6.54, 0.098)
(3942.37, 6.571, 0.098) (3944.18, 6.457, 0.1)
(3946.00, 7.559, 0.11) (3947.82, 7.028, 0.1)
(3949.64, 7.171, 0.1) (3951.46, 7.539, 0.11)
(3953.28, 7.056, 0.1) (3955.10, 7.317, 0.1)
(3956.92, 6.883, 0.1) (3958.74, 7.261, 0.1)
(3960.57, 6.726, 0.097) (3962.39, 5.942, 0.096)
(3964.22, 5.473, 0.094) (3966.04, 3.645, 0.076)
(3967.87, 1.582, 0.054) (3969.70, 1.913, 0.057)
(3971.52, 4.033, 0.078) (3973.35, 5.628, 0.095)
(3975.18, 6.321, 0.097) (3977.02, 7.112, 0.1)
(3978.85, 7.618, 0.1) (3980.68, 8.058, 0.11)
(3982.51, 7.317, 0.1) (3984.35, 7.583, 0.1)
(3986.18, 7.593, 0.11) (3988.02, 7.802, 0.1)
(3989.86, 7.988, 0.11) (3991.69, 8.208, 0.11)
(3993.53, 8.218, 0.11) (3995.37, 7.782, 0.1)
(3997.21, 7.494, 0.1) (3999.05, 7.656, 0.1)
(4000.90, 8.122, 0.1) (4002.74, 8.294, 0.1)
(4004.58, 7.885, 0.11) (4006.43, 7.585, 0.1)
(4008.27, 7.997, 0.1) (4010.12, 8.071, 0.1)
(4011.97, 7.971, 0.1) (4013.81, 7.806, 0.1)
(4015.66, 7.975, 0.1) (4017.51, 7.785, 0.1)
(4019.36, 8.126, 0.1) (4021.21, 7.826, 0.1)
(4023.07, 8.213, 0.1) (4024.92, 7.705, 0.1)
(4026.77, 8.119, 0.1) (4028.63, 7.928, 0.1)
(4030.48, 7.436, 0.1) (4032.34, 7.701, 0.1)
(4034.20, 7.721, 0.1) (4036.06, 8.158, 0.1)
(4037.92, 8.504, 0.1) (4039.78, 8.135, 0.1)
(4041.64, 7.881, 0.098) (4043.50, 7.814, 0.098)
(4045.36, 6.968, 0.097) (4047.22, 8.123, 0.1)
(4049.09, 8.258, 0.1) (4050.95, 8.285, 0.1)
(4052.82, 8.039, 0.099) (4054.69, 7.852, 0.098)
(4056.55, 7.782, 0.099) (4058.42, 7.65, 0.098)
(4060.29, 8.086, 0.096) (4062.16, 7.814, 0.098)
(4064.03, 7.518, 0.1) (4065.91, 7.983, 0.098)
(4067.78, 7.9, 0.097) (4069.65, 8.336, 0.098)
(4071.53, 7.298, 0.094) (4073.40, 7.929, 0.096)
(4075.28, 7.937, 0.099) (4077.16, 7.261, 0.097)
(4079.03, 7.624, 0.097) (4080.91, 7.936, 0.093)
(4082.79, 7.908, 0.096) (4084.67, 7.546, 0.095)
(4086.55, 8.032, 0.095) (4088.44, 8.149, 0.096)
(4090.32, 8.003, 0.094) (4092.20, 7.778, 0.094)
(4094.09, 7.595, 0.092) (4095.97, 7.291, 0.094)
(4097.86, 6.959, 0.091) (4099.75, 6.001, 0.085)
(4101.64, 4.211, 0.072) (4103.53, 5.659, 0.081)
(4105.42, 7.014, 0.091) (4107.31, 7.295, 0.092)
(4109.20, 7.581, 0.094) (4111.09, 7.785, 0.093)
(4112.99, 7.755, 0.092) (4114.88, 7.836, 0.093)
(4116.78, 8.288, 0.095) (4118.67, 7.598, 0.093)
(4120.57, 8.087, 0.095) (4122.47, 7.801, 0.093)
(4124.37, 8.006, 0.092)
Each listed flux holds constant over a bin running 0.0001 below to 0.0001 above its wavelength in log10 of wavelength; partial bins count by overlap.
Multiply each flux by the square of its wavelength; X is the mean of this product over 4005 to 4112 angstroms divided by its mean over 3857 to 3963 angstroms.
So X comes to 1.27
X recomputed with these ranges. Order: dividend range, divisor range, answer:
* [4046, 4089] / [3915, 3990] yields 1.38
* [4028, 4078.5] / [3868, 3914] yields 1.26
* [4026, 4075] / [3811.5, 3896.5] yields 1.32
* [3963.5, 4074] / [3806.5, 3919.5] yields 1.19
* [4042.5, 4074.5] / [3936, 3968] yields 1.34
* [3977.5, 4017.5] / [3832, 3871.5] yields 1.26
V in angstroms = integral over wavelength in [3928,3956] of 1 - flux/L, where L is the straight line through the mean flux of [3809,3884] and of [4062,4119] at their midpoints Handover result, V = 6.2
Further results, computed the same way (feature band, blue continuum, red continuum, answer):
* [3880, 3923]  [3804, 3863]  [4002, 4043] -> 2.0 angstroms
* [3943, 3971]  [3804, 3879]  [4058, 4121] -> 4.6 angstroms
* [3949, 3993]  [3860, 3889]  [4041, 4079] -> 5.8 angstroms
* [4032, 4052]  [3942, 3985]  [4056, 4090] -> -1.6 angstroms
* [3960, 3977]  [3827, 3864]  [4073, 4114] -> 5.4 angstroms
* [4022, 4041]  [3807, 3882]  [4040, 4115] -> -1.4 angstroms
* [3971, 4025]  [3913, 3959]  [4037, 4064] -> -4.0 angstroms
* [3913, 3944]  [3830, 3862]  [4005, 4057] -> 6.5 angstroms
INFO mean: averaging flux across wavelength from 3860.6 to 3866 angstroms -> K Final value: 7.55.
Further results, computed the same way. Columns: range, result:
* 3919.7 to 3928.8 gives 6.7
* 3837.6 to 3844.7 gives 6.06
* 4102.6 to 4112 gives 7.07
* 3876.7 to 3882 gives 7.01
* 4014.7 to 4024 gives 7.98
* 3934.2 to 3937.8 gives 2.77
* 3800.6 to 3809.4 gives 6.96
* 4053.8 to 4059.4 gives 7.77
